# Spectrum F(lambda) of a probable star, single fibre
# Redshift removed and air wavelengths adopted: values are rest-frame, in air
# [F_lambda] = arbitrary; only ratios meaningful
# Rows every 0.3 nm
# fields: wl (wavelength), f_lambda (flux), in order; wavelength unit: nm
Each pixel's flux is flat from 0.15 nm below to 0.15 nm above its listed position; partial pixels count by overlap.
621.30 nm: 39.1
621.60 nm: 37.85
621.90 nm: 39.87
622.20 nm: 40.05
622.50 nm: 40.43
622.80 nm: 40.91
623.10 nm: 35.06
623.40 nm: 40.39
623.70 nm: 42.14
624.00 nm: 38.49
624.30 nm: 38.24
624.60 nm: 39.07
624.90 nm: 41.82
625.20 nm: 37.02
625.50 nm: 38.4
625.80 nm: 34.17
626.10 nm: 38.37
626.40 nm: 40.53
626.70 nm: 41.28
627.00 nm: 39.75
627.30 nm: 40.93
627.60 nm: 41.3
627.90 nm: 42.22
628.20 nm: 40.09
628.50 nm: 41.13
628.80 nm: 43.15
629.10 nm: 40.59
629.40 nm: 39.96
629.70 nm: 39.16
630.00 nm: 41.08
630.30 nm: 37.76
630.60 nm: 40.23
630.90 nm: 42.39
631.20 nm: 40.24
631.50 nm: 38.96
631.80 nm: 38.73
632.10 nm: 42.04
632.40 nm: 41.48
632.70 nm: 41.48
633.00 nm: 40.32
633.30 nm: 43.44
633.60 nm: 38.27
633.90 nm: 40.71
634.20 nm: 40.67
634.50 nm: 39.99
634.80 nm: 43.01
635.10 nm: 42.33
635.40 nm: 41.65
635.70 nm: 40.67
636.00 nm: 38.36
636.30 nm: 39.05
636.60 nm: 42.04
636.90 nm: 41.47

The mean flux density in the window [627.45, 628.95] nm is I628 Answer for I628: 41.6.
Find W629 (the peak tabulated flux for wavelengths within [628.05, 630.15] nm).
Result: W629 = 43.15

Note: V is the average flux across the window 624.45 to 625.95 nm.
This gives 38.1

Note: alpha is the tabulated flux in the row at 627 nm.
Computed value 39.75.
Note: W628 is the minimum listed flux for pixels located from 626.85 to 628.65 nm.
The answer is 39.75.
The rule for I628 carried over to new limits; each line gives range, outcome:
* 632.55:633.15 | 40.9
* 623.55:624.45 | 39.6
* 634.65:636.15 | 41.2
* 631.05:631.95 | 39.3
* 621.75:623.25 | 39.3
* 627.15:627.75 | 41.1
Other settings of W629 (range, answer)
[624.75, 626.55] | 41.82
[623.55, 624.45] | 42.14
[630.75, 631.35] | 42.39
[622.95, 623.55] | 40.39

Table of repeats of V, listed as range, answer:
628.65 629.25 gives 41.9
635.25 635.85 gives 41.2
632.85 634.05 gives 40.7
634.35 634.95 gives 41.5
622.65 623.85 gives 39.6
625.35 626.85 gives 38.5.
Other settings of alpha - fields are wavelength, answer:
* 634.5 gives 39.99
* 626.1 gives 38.37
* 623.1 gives 35.06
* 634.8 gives 43.01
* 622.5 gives 40.43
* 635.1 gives 42.33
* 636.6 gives 42.04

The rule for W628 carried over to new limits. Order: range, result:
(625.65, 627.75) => 34.17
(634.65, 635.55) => 41.65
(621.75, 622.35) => 39.87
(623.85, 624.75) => 38.24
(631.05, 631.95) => 38.73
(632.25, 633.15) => 40.32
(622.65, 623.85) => 35.06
